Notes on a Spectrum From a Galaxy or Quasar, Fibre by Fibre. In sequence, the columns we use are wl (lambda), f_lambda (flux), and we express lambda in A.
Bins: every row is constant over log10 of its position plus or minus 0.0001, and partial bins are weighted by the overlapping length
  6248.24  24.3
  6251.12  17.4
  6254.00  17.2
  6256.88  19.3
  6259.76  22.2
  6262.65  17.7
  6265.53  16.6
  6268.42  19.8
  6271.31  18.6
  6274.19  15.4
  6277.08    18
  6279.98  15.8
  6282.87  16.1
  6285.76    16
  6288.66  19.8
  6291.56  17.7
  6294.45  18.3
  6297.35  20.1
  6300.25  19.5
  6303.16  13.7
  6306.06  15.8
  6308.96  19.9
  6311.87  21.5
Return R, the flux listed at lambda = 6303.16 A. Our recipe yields 13.7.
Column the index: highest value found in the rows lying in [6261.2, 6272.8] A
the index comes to 19.8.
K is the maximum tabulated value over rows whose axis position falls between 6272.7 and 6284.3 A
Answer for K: 18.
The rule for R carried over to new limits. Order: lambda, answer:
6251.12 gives 17.4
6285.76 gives 16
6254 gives 17.2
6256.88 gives 19.3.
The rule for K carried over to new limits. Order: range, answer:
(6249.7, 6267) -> 22.2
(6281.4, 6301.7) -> 20.1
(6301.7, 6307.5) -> 15.8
